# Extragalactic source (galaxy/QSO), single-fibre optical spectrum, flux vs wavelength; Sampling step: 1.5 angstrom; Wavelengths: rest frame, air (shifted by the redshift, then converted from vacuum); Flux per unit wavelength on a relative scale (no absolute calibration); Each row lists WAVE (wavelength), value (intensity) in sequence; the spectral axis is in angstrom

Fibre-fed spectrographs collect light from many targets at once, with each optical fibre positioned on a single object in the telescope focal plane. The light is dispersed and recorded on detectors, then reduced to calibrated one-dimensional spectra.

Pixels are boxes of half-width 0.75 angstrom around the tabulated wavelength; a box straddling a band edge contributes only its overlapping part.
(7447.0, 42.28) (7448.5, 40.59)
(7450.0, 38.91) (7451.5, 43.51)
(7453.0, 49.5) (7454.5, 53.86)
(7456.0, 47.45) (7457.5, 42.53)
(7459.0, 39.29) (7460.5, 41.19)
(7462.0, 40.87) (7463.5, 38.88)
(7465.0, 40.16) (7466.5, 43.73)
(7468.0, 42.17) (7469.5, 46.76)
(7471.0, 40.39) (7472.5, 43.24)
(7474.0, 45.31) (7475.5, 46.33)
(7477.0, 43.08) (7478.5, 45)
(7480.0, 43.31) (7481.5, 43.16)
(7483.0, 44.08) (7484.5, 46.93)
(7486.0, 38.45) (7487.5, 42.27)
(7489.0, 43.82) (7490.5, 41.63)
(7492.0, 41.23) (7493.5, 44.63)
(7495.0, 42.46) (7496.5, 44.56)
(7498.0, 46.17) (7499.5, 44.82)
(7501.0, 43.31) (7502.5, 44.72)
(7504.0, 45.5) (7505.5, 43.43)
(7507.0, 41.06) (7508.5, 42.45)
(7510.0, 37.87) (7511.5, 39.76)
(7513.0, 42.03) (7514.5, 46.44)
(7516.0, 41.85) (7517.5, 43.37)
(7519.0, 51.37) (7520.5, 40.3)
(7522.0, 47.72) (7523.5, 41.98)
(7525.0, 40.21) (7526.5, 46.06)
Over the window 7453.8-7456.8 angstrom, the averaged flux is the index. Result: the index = 50.5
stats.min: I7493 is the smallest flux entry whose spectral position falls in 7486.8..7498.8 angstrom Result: 41.23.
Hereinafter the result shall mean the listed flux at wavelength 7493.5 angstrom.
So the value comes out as 44.63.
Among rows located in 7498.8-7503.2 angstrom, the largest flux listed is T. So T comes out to 44.82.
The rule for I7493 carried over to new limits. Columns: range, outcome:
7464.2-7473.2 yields 40.16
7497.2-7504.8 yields 43.31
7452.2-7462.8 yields 39.29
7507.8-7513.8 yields 37.87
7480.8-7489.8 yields 38.45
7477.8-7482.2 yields 43.16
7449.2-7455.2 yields 38.91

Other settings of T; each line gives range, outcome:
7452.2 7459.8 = 53.86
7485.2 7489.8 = 43.82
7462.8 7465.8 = 40.16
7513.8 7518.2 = 46.44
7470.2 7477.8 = 46.33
